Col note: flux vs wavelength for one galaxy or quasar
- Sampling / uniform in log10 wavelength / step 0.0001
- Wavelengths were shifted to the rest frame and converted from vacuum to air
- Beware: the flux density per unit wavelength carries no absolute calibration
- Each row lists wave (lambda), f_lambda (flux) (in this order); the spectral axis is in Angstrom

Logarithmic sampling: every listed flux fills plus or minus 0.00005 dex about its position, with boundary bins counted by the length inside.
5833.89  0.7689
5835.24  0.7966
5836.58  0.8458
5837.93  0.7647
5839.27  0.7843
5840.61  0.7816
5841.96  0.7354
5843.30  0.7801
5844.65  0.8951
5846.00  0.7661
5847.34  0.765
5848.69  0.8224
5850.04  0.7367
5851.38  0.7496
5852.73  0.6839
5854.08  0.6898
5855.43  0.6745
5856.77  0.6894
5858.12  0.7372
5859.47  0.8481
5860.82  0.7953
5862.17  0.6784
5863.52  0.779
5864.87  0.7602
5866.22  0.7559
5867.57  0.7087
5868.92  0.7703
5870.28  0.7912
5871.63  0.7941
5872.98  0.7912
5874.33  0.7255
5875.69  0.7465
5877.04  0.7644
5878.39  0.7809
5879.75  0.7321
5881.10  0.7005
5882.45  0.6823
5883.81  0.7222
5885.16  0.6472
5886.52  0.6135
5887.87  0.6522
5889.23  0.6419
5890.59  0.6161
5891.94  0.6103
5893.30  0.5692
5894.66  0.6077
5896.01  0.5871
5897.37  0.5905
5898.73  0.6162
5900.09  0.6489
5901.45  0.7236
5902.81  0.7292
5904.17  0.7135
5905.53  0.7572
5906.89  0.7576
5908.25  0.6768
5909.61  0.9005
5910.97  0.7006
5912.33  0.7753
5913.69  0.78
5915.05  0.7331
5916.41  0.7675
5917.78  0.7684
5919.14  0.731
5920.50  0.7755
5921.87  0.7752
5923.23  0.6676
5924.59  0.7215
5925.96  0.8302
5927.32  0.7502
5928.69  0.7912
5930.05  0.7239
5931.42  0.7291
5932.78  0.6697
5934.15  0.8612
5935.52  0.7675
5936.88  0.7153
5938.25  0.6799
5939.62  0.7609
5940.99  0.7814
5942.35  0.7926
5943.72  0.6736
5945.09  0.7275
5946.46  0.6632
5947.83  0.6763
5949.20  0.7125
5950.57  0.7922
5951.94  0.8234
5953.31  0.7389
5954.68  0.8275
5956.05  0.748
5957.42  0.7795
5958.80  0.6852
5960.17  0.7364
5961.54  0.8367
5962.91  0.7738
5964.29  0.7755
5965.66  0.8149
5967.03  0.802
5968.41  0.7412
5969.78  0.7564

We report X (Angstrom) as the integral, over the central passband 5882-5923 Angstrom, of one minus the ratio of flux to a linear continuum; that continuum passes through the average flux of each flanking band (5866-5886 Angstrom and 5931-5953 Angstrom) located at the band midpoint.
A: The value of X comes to 2.4 Angstrom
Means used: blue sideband 0.739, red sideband 0.739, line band 0.695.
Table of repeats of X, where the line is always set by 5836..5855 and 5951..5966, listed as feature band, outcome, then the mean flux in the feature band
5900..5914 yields 0.5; 0.745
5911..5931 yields 0.5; 0.754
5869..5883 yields 0.3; 0.752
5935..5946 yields 0.6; 0.736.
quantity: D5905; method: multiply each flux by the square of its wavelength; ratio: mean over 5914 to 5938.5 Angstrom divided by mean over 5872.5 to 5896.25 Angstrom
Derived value 1.12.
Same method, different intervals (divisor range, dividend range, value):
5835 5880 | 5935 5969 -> 1.02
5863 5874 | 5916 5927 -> 1.00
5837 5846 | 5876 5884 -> 0.94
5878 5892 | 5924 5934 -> 1.13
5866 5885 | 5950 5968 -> 1.08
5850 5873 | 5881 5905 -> 0.88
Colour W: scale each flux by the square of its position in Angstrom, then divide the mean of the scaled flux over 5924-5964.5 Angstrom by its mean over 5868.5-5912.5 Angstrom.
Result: 1.1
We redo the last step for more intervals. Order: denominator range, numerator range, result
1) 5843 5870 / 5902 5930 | 1.02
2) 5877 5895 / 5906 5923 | 1.15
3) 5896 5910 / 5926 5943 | 1.09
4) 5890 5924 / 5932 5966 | 1.08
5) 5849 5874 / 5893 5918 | 0.96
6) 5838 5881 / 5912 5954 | 1.01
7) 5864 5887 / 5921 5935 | 1.04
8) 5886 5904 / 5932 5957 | 1.20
